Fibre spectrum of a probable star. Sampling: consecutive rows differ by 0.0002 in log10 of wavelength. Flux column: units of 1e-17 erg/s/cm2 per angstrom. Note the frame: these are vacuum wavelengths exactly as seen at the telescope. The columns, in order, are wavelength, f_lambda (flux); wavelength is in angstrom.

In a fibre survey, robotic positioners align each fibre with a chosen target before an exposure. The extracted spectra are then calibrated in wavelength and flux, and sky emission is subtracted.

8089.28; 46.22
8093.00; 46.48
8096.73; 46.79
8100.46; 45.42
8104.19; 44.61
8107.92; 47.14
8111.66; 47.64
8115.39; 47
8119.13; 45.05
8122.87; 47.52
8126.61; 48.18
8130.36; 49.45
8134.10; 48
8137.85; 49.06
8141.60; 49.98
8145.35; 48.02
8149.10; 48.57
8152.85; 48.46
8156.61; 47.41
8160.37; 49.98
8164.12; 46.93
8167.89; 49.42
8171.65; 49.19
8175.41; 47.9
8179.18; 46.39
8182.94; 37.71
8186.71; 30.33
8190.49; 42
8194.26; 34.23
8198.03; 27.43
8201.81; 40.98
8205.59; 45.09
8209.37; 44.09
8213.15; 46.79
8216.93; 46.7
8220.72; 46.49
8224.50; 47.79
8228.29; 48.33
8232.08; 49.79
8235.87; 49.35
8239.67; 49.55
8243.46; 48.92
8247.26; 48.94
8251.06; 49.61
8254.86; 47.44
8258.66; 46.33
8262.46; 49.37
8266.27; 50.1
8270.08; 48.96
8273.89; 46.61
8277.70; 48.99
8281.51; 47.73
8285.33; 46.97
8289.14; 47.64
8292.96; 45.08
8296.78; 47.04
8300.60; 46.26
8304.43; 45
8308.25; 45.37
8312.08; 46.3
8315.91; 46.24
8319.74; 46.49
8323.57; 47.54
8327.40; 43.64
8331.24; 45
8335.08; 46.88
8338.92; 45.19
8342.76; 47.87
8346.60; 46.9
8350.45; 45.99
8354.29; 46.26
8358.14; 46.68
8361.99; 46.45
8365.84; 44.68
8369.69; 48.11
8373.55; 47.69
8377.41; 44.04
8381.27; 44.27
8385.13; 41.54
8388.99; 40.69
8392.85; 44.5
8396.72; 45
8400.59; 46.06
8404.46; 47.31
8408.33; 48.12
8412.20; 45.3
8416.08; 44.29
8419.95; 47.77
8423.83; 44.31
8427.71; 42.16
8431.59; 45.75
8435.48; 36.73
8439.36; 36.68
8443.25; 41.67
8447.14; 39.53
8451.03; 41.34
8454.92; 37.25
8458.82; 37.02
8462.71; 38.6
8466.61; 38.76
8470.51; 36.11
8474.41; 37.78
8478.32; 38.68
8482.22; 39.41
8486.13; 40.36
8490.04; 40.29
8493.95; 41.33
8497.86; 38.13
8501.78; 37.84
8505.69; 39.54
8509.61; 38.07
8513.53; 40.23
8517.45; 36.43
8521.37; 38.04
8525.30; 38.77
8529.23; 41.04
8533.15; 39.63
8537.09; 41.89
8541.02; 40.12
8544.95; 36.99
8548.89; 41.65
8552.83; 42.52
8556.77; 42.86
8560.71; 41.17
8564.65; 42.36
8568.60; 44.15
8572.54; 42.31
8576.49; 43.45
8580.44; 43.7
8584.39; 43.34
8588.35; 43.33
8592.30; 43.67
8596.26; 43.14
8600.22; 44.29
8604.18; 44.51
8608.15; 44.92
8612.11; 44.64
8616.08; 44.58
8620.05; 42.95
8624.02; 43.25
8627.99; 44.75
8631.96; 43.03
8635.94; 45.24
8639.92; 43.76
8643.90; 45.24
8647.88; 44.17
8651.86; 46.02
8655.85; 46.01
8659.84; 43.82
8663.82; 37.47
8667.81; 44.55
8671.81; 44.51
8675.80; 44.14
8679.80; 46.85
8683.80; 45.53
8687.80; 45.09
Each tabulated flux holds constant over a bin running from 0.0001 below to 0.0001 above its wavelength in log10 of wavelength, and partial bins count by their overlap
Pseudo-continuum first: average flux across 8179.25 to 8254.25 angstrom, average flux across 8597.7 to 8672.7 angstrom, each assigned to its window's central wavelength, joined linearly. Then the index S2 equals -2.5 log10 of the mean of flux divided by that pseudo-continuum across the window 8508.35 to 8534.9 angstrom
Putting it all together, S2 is 0.14 mag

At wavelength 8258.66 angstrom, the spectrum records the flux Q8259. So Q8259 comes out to 46.33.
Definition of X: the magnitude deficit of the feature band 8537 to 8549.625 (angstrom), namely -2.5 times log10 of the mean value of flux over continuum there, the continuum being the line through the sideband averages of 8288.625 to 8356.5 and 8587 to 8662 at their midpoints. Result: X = 0.13 mag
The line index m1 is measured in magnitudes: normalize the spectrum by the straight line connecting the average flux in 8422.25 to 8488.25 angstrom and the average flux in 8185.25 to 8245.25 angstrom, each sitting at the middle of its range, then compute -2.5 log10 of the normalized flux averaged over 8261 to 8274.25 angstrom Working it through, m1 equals -0.146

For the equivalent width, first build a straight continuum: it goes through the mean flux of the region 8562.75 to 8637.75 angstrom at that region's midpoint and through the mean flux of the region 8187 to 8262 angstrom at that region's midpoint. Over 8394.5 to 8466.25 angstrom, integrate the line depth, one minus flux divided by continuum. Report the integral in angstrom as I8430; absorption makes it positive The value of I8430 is 3.12 angstrom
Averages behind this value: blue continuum 45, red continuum 43.8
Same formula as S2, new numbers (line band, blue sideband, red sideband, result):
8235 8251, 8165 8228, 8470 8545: -0.164 mag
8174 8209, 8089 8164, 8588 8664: 0.200 mag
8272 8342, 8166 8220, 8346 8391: -0.054 mag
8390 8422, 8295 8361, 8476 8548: -0.064 mag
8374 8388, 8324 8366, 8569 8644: 0.053 mag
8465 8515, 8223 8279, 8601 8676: 0.177 mag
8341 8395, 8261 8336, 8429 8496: -0.043 mag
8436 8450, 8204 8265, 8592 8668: 0.170 mag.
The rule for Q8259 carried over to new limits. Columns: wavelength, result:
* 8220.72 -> 46.49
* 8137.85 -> 49.06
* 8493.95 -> 41.33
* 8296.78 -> 47.04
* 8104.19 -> 44.61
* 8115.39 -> 47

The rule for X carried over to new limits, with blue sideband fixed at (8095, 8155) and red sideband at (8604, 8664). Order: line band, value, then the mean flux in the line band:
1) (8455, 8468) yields 0.19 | 38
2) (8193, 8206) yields 0.29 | 36.1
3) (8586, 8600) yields 0.02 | 43.5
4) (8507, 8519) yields 0.17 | 38.4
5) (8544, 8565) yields 0.08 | 41.4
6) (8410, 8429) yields 0.02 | 44.9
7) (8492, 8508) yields 0.15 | 39.2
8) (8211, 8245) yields -0.03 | 48.2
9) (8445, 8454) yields 0.13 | 40.1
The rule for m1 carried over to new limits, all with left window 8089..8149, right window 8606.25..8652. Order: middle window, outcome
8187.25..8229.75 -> 0.111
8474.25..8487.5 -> 0.156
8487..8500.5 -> 0.135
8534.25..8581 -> 0.073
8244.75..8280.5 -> -0.045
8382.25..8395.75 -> 0.078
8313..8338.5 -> 0.005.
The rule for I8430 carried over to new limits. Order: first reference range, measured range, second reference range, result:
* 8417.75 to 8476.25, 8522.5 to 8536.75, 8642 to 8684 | 0.6 angstrom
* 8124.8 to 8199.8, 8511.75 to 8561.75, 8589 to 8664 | 4.7 angstrom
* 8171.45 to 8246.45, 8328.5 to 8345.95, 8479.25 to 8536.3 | -1.8 angstrom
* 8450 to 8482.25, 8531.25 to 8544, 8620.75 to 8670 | 0.1 angstrom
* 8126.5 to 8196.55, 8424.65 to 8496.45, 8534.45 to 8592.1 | 6.0 angstrom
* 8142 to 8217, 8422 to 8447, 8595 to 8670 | 1.6 angstrom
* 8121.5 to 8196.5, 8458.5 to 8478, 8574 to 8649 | 3.0 angstrom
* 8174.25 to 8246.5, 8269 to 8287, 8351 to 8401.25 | -1.4 angstrom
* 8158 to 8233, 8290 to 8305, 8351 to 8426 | -0.5 angstrom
